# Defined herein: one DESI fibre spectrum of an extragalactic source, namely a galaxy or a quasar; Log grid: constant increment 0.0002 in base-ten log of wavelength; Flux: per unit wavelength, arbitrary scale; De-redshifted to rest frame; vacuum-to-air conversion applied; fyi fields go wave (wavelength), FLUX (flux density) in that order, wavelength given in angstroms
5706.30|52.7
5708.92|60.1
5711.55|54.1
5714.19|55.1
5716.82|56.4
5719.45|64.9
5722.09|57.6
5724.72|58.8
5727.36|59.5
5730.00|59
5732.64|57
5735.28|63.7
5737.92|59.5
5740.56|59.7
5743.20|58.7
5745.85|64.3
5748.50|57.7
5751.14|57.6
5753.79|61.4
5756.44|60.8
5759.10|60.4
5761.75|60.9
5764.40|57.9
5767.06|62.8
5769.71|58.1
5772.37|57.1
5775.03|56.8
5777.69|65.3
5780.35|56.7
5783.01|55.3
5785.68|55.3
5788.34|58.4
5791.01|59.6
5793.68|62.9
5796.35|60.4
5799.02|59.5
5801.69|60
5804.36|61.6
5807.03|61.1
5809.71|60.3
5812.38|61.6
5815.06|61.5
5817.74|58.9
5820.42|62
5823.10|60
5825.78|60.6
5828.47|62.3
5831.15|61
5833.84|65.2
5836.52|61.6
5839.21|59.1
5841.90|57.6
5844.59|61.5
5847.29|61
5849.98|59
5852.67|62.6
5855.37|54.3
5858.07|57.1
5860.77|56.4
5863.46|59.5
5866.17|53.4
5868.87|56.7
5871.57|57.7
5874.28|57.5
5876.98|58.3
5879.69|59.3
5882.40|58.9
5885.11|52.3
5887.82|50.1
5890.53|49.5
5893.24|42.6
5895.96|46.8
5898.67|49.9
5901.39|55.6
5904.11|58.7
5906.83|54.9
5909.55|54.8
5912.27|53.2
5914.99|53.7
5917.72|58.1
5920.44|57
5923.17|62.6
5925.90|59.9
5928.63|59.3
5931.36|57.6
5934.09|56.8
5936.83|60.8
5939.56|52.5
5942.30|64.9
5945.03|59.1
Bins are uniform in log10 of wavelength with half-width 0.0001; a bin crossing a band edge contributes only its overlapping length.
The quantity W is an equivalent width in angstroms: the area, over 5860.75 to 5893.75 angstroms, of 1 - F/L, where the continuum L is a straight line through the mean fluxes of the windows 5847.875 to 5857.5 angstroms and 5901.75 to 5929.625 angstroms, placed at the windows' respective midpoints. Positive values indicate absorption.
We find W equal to 1.7 angstroms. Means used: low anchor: 58.7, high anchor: 57.1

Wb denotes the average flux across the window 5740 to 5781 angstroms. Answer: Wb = 59.8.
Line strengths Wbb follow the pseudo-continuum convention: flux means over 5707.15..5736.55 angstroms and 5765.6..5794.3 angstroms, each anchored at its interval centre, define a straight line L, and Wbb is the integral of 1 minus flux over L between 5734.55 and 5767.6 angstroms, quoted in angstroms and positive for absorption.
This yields -0.9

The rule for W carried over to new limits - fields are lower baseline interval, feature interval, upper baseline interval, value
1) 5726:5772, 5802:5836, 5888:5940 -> -2.1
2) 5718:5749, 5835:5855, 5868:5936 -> -1.1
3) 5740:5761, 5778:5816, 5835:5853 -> 0.3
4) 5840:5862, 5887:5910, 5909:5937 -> 2.6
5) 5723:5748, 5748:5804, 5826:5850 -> 0.9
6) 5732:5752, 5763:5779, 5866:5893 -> -0.2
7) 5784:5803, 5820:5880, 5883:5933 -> -2.5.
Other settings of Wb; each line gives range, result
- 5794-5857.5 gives 60.5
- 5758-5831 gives 59.9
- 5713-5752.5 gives 59.3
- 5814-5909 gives 57.2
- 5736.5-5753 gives 59.7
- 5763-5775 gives 58.8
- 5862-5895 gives 54.6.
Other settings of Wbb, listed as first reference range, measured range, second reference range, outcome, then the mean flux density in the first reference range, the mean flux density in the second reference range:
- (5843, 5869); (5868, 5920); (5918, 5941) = 3.66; 58.2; 58.3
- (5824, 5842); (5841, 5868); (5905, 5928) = 0.87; 61.3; 56.9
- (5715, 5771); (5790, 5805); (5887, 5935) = -0.66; 59.8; 54.5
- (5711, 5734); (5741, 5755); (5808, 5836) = -0.22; 58.2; 61.3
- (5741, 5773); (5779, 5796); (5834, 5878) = 0.36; 59.9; 58.5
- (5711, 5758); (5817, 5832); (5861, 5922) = -1.14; 59.3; 54.5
